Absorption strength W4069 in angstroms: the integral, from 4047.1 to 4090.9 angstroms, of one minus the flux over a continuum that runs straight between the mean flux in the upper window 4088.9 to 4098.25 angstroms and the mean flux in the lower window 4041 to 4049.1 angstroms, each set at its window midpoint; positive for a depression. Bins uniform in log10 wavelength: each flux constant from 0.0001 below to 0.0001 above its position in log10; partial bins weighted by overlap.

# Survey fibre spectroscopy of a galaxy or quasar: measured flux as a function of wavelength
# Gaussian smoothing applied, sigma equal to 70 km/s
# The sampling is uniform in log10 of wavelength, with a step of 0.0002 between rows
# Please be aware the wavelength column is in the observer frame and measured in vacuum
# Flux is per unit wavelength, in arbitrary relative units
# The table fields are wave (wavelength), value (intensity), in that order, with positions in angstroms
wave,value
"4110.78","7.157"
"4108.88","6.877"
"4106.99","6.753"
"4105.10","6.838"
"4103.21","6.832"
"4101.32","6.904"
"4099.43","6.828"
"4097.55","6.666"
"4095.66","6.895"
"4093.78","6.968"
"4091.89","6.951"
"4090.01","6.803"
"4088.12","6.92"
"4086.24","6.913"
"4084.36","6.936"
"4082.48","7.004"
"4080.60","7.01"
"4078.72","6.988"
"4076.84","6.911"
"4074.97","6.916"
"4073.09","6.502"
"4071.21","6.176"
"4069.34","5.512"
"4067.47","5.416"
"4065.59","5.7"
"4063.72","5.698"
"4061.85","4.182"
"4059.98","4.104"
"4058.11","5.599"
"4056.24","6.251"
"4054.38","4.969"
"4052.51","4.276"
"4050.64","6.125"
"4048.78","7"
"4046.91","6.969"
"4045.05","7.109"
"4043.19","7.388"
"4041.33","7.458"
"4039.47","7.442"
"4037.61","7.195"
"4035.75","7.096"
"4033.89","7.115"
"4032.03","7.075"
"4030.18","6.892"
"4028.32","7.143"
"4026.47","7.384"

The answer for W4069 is 5.7 angstroms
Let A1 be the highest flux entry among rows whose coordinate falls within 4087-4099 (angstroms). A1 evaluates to 6.968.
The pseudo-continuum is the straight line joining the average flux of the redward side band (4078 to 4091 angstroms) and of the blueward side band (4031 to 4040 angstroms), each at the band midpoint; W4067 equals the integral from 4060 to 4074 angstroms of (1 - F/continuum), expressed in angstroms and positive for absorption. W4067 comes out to 3.0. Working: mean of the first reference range 7.17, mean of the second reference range 6.94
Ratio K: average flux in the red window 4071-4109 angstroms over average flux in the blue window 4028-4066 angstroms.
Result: 1.08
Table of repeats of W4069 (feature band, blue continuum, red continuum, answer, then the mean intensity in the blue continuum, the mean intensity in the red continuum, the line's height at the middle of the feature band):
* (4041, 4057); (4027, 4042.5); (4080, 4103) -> 1.7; 7.19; 6.9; 7.11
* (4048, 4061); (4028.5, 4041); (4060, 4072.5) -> 1.3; 7.15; 5.38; 6.04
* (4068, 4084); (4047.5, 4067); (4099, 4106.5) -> -1.6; 5.42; 6.84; 6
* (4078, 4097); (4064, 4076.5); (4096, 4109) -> -1.4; 6.06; 6.82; 6.47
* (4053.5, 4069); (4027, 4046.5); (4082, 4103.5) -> 4.0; 7.19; 6.88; 7.06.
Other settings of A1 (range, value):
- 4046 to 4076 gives 7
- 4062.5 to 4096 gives 7.01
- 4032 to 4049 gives 7.458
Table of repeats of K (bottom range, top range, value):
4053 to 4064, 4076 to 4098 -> 1.37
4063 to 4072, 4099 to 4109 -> 1.20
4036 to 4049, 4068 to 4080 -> 0.90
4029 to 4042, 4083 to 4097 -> 0.96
